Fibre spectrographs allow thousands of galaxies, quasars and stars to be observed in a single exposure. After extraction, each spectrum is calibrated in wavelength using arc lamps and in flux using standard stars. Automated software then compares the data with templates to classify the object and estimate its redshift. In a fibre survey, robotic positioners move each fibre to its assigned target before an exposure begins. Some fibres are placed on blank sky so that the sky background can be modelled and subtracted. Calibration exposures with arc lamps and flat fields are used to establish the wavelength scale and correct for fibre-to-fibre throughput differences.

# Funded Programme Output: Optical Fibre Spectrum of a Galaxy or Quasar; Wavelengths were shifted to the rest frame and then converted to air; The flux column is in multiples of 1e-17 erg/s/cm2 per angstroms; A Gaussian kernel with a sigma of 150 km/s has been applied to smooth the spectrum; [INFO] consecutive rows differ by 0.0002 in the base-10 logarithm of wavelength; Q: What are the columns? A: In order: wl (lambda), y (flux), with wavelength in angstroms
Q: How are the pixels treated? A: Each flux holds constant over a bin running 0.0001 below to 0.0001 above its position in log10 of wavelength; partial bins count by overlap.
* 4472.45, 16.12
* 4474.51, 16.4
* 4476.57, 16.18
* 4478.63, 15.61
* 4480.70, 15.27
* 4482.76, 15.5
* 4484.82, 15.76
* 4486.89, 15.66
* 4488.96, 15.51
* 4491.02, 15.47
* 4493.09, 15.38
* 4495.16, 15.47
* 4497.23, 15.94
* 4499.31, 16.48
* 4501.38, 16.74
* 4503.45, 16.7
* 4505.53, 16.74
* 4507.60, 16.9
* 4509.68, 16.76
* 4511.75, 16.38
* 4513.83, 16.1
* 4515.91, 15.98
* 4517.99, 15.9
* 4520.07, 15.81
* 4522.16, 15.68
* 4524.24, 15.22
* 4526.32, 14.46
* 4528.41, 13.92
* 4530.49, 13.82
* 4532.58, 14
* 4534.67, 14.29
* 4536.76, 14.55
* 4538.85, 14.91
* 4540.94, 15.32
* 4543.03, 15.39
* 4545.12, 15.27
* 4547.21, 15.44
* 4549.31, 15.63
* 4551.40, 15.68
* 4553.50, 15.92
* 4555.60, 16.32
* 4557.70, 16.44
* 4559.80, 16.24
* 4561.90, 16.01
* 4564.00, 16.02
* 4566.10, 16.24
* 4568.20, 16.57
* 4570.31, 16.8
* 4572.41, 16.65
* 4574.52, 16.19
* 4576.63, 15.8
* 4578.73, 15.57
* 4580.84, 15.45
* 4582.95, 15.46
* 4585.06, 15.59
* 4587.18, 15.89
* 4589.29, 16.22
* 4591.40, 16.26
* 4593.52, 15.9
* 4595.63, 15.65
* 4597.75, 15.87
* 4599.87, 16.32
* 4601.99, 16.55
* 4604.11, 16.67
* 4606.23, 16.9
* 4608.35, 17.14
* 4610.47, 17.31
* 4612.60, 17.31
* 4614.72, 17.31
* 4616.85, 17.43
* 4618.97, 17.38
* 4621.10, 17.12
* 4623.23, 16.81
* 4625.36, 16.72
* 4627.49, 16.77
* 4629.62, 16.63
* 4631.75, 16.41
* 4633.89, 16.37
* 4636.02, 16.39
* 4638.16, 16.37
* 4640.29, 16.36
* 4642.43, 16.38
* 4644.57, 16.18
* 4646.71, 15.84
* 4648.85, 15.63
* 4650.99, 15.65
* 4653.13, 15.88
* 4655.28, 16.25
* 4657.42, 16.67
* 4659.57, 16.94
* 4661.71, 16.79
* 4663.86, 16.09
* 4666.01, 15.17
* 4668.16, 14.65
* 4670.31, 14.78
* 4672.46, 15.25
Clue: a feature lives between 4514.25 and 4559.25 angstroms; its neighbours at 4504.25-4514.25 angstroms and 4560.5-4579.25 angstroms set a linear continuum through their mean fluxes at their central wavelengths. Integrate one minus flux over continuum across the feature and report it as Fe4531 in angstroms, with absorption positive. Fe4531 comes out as 3.2 angstroms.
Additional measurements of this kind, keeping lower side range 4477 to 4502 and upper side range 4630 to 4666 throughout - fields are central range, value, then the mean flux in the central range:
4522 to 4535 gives 1.18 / 14.4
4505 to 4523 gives -0.50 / 16.2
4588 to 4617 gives -0.92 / 16.6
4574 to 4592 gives 0.25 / 15.8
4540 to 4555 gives 0.34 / 15.5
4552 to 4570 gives -0.31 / 16.2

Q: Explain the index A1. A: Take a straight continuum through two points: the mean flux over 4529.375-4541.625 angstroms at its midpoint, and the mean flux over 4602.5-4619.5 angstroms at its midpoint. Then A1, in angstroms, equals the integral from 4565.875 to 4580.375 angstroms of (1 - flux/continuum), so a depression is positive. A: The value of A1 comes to -0.4 angstroms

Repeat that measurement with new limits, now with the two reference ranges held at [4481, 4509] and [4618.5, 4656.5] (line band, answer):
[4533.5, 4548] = 1.0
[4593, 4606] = 0.1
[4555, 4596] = 0.4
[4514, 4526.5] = 0.4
